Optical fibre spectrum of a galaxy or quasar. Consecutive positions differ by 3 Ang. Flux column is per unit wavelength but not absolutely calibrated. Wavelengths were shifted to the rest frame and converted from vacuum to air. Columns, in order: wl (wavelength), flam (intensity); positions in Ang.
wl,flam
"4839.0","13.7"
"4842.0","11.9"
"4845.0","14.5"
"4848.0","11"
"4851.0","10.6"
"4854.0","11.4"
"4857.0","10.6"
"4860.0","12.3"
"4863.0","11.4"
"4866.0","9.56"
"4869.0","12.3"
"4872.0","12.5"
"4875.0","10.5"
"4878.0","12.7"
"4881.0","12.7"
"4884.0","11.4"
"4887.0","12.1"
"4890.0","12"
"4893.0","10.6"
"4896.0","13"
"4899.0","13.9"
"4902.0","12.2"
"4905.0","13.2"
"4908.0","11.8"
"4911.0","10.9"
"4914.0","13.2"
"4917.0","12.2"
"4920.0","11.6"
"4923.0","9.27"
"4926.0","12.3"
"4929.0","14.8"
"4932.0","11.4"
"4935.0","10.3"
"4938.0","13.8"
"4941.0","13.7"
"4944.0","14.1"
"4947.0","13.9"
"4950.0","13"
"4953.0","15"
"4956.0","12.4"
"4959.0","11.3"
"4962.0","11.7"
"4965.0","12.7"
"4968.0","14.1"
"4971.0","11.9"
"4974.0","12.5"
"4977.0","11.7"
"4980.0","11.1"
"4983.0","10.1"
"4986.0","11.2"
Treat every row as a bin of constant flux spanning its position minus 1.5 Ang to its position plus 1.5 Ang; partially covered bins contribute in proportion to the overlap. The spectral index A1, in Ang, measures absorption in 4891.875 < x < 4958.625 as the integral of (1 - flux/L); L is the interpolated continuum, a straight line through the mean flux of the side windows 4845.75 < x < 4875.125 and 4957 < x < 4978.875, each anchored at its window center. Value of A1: -3.8 Ang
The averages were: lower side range 11.3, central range 12.6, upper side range 12.3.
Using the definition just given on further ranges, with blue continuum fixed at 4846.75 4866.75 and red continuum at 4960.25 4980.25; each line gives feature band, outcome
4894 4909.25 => -1.6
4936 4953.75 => -2.6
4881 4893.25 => -0.4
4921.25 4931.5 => -0.2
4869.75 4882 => -0.9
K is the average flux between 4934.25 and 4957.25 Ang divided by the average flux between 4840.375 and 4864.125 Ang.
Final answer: 1.14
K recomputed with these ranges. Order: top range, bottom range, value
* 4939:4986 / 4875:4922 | 1.04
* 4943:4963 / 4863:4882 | 1.12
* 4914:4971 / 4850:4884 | 1.10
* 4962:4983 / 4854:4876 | 1.07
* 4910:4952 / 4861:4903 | 1.05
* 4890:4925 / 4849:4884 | 1.04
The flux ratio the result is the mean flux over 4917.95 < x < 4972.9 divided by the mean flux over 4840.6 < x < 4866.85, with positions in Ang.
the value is 1.10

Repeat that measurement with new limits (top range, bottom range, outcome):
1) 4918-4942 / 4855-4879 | 1.06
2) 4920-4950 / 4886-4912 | 1.03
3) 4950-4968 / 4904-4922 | 1.06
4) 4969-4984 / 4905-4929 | 0.97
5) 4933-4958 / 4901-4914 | 1.09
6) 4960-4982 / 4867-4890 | 1.02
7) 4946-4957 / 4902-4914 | 1.12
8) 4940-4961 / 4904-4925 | 1.13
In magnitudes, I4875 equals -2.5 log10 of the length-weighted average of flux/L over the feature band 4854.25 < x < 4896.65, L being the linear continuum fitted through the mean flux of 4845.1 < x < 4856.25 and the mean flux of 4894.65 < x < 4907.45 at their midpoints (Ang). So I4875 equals 0.05 mag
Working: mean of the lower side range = 11.4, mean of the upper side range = 13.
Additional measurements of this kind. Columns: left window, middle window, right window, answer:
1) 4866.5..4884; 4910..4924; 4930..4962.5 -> 0.08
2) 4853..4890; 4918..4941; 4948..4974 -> 0.03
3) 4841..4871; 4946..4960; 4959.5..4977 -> -0.07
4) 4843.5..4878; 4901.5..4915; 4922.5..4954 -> 0.02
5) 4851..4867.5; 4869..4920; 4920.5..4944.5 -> -0.05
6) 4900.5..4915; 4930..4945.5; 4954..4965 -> -0.05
